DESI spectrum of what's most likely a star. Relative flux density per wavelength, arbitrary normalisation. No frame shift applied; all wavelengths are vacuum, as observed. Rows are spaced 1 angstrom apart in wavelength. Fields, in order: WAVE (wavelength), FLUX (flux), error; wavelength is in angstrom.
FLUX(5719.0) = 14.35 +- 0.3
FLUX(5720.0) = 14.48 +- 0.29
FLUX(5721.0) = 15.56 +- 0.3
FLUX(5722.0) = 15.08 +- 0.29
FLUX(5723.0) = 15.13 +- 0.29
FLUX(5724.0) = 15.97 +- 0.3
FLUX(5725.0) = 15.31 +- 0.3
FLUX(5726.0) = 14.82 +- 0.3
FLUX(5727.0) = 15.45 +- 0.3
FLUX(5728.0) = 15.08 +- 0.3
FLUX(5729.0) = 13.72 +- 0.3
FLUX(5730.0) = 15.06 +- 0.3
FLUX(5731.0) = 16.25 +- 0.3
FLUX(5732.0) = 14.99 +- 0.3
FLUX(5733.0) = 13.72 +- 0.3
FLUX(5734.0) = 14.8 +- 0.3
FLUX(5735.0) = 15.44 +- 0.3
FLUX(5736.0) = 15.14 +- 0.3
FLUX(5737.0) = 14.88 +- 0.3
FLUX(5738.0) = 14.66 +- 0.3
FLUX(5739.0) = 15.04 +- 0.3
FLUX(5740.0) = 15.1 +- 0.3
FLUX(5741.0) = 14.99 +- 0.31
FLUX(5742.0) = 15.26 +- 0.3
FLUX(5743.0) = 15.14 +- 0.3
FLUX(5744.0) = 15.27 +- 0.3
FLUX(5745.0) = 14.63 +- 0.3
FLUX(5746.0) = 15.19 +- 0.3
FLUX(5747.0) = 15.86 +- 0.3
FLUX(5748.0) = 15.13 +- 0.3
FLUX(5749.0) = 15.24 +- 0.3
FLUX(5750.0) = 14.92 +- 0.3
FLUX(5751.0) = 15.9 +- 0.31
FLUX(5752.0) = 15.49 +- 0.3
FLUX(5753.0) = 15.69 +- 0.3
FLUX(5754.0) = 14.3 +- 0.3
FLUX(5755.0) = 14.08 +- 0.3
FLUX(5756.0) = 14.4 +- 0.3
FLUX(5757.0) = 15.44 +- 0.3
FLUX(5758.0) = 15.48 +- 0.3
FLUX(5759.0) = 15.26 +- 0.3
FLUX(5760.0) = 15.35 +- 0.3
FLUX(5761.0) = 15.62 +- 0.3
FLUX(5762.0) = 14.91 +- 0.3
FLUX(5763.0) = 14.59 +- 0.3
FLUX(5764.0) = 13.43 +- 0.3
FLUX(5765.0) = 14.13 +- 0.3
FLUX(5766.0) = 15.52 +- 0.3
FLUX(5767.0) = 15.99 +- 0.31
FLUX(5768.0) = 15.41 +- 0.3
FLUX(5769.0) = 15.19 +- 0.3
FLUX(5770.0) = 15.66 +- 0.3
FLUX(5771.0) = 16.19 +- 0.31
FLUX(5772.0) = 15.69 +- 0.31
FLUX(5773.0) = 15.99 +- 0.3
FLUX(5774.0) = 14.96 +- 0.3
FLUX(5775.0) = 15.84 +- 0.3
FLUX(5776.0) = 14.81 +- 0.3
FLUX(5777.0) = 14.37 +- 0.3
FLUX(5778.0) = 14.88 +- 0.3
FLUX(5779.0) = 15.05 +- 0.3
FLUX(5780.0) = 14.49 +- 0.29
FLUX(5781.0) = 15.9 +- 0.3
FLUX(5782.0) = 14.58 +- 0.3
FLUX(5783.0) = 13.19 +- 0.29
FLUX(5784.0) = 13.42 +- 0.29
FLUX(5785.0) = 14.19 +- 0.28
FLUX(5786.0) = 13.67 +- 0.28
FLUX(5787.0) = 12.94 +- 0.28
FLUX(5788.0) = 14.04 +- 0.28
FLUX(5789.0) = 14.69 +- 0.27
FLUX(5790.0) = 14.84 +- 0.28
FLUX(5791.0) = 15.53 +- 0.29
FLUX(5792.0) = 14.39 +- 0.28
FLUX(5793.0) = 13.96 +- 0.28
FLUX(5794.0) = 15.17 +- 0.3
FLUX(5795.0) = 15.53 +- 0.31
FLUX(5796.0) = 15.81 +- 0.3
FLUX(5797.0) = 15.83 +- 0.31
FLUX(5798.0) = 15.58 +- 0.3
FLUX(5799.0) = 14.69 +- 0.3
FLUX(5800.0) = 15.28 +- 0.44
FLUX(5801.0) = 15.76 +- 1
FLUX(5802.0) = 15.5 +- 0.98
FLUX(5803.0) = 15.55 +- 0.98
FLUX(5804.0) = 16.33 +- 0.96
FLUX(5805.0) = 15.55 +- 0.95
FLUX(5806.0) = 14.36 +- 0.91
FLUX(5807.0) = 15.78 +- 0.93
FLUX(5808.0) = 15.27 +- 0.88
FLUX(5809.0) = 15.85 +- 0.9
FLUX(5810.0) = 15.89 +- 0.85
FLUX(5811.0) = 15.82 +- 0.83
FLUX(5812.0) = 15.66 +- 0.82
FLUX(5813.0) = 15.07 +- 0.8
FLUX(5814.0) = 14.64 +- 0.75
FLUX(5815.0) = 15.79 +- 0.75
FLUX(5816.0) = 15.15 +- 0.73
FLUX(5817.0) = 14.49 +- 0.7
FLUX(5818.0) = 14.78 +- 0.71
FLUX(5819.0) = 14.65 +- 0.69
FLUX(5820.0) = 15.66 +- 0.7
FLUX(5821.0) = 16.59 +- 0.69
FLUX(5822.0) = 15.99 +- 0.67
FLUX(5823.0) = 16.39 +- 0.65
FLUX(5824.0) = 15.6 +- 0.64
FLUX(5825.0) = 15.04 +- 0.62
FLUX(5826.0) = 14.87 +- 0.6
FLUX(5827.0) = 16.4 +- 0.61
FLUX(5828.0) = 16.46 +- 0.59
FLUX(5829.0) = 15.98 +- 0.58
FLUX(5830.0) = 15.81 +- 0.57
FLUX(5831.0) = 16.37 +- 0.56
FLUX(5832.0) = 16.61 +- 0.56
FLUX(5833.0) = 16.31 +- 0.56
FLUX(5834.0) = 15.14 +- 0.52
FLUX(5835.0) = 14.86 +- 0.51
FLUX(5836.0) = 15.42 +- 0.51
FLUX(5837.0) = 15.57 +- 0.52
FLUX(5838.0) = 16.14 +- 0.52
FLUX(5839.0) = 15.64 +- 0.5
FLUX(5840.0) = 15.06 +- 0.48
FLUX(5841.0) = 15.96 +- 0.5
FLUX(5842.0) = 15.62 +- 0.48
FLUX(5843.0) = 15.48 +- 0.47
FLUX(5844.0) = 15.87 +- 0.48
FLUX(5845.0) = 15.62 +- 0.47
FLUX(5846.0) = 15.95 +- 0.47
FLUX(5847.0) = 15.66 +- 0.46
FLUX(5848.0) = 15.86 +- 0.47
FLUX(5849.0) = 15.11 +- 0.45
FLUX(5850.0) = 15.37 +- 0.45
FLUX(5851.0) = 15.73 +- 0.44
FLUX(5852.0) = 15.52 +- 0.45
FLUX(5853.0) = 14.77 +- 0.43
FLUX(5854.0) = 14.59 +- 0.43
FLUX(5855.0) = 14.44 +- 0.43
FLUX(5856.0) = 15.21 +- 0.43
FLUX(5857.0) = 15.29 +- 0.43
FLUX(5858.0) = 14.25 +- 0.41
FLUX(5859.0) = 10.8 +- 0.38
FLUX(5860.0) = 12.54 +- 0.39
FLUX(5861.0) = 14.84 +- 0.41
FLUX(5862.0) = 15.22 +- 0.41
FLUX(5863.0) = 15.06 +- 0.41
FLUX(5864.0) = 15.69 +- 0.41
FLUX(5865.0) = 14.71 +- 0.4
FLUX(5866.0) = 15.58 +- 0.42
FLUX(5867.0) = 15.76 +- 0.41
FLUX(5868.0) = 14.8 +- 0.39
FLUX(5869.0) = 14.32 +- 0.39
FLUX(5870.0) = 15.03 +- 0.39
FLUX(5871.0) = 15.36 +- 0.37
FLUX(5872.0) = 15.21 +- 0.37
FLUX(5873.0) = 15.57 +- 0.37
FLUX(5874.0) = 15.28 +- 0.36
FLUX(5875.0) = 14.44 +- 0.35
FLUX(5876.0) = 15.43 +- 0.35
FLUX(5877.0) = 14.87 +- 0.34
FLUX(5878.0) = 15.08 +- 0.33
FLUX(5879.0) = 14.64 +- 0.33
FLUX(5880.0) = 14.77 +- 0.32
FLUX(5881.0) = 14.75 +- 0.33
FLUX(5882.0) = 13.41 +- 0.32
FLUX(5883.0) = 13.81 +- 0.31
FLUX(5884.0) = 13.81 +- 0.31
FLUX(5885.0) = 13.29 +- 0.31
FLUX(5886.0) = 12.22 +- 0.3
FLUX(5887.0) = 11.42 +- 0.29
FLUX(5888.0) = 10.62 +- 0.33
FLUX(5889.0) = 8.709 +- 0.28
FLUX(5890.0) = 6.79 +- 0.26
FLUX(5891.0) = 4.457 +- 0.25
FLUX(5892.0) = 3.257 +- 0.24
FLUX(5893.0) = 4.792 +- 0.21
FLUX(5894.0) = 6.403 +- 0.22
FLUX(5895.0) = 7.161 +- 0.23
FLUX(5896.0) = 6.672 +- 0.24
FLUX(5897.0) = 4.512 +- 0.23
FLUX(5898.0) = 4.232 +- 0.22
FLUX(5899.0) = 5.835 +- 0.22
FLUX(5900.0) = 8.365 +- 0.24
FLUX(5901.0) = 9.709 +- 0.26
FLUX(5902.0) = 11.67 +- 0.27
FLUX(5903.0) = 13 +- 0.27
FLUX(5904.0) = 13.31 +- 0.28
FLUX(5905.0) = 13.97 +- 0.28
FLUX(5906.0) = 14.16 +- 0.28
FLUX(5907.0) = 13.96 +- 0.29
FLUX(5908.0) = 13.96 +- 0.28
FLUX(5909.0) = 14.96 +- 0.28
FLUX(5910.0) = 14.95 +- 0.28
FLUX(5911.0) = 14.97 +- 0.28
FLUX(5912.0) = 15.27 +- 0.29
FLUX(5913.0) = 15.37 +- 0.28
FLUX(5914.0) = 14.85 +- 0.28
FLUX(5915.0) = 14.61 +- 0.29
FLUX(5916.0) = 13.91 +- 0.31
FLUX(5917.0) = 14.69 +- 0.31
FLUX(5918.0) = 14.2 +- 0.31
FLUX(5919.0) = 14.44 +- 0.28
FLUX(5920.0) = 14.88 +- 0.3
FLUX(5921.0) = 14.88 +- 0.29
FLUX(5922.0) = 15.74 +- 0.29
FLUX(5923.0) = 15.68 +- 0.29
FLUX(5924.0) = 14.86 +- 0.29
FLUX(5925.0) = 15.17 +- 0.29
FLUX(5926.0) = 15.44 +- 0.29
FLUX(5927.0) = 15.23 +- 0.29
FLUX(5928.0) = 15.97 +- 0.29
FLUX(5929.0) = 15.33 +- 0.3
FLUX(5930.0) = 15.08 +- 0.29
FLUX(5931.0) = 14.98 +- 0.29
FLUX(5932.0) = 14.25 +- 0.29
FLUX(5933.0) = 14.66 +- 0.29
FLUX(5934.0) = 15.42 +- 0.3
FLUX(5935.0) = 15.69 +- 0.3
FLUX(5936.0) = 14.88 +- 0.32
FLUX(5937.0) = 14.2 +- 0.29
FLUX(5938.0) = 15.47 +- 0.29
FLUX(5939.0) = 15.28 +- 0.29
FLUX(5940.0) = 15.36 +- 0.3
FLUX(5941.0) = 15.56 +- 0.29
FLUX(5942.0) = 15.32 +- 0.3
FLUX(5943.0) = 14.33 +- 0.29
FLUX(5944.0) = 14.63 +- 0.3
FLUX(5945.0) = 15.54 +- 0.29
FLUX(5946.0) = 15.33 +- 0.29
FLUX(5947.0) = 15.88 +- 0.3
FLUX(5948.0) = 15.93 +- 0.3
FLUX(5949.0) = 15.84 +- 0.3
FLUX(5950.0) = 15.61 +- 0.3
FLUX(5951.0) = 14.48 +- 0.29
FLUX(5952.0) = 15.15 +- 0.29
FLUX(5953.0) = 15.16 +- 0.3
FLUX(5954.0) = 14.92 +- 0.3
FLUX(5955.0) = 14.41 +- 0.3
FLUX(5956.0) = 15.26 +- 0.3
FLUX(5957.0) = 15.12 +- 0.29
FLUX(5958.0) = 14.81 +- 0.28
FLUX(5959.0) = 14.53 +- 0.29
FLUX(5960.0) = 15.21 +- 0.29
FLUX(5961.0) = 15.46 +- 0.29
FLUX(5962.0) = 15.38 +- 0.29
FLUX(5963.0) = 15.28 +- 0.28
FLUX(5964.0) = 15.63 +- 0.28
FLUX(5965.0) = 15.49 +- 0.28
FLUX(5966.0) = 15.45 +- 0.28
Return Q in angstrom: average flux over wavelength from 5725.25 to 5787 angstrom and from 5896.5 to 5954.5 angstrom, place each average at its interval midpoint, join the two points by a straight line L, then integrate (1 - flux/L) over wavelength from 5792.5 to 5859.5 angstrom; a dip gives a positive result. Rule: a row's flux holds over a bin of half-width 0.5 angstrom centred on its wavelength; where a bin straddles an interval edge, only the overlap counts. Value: -3.5 angstrom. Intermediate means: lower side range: 15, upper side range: 14.2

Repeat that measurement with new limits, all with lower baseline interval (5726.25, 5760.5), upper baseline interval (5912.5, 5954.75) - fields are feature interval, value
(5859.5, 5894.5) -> 5.0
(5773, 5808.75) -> 0.3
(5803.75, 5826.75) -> -0.6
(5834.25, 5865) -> 0.0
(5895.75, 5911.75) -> 4.0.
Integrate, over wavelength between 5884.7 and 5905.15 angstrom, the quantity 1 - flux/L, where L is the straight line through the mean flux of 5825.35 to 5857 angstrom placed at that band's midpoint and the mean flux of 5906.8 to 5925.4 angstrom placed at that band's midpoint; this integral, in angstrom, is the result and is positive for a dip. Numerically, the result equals 8.95 angstrom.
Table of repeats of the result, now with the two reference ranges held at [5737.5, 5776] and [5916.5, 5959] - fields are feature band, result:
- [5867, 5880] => 0.1 angstrom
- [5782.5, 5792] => 0.7 angstrom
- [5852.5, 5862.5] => 0.6 angstrom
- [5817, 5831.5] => -0.5 angstrom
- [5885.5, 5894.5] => 4.5 angstrom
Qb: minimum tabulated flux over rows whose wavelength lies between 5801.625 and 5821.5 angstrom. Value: 14.36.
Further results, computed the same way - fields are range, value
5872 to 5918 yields 3.257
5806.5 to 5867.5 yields 10.8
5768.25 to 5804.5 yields 12.94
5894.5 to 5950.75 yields 4.232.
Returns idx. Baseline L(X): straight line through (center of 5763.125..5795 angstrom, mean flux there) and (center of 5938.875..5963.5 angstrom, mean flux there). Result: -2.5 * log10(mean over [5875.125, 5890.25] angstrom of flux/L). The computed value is 0.15 mag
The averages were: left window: 14.8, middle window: 13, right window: 15.2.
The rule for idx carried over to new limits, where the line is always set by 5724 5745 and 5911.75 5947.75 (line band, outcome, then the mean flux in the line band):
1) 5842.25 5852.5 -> -0.04 mag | 15.6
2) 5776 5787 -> 0.05 mag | 14.3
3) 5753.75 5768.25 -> 0.01 mag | 14.9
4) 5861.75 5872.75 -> -0.01 mag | 15.2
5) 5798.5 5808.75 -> -0.03 mag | 15.4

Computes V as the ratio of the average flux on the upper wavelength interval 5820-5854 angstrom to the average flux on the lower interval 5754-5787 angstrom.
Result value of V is 1.05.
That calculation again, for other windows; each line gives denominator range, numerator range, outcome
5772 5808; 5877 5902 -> 0.65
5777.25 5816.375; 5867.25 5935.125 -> 0.86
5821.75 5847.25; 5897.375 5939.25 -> 0.89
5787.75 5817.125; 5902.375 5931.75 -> 0.96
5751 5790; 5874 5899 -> 0.70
